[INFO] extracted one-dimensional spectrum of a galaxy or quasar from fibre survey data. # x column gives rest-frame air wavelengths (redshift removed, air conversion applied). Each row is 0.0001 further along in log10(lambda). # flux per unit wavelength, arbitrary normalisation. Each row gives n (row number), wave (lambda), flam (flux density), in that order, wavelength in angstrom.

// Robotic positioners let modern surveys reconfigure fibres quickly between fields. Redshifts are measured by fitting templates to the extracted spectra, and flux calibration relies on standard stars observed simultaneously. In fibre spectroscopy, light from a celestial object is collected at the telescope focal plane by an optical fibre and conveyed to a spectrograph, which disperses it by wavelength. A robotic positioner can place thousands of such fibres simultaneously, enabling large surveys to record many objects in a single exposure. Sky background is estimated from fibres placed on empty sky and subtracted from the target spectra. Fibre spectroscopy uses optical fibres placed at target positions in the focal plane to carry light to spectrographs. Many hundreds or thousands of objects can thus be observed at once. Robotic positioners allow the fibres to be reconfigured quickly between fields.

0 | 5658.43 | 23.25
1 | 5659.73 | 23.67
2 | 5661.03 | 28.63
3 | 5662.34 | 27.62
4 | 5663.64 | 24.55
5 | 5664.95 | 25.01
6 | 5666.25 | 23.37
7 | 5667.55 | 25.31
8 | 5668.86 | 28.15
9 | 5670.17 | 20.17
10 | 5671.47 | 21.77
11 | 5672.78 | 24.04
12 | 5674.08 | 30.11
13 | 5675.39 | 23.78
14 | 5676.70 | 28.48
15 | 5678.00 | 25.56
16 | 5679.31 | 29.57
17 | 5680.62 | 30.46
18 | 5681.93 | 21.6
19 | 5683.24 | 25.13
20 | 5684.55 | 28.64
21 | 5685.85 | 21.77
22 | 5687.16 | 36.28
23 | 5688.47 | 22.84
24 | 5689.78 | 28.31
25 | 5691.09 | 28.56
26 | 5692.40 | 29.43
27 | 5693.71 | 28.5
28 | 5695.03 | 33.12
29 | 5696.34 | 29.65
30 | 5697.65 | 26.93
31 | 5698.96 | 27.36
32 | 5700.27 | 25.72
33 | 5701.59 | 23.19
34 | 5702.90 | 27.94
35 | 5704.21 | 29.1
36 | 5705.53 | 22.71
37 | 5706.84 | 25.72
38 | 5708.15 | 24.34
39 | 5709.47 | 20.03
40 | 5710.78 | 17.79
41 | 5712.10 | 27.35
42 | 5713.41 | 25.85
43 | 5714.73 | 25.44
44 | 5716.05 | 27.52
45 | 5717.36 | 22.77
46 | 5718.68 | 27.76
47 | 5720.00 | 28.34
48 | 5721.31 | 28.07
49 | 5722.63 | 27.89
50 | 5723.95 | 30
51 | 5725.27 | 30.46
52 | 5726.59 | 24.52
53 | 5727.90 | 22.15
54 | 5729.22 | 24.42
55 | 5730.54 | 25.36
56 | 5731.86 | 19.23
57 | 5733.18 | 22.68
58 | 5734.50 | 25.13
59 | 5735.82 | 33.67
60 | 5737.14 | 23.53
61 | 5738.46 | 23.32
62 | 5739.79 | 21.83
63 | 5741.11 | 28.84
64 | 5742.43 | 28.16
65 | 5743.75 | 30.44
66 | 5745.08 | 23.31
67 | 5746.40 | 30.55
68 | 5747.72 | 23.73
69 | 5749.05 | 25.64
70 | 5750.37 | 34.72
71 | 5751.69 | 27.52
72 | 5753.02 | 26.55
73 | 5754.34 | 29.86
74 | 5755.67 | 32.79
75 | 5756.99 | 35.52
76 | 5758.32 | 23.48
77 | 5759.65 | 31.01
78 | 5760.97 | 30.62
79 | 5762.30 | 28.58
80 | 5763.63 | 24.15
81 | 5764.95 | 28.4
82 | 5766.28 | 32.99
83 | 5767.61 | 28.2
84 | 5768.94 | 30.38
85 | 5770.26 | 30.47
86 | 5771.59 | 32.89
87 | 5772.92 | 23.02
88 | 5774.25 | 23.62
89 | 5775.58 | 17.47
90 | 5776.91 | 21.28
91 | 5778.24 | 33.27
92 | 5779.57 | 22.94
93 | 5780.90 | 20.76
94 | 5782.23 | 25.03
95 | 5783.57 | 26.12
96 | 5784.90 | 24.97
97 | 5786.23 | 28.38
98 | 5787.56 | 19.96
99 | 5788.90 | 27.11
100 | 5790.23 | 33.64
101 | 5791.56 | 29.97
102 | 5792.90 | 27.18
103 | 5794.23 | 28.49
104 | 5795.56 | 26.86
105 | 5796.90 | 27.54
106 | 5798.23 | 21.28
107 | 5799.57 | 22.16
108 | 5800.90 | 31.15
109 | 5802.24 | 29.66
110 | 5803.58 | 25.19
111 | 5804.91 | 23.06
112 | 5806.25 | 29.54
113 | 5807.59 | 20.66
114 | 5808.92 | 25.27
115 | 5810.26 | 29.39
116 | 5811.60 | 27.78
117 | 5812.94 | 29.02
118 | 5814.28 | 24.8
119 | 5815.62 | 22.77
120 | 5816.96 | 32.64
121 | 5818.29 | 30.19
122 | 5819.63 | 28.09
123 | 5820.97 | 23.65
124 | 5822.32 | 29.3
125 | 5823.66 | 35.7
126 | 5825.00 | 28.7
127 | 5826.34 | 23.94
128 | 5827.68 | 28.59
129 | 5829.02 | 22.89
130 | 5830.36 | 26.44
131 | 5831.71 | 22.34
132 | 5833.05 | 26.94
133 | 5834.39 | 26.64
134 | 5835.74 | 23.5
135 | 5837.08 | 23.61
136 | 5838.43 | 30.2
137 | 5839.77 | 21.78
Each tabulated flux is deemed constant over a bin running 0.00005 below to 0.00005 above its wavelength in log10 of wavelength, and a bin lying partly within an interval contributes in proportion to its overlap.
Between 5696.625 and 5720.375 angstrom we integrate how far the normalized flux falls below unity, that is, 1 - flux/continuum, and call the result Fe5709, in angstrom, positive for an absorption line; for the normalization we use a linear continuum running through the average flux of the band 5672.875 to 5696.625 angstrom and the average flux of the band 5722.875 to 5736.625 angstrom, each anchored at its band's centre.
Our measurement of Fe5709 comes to 1.2 angstrom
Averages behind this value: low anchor 27.8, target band 25.4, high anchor 25.8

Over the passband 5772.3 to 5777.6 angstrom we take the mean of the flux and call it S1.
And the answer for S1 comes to 21.4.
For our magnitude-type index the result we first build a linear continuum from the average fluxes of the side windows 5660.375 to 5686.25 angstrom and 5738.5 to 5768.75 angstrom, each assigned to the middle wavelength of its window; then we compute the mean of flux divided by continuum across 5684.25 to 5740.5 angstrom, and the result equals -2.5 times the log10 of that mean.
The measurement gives 0.035 mag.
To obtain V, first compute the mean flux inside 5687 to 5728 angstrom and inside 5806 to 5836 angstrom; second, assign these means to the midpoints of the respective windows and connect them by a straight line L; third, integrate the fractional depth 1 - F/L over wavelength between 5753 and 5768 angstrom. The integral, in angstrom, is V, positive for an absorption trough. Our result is -1.5 angstrom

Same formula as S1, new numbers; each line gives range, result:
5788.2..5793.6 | 29.4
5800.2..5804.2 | 28.6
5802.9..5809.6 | 24.8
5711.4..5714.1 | 26.4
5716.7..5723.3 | 27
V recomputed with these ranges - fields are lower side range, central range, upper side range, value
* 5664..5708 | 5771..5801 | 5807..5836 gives 1.14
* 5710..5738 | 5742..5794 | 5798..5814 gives -3.14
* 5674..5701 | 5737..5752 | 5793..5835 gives 0.20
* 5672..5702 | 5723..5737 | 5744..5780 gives 1.00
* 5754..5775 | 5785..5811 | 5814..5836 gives 1.20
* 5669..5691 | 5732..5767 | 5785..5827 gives -1.39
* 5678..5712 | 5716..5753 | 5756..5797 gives 0.61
